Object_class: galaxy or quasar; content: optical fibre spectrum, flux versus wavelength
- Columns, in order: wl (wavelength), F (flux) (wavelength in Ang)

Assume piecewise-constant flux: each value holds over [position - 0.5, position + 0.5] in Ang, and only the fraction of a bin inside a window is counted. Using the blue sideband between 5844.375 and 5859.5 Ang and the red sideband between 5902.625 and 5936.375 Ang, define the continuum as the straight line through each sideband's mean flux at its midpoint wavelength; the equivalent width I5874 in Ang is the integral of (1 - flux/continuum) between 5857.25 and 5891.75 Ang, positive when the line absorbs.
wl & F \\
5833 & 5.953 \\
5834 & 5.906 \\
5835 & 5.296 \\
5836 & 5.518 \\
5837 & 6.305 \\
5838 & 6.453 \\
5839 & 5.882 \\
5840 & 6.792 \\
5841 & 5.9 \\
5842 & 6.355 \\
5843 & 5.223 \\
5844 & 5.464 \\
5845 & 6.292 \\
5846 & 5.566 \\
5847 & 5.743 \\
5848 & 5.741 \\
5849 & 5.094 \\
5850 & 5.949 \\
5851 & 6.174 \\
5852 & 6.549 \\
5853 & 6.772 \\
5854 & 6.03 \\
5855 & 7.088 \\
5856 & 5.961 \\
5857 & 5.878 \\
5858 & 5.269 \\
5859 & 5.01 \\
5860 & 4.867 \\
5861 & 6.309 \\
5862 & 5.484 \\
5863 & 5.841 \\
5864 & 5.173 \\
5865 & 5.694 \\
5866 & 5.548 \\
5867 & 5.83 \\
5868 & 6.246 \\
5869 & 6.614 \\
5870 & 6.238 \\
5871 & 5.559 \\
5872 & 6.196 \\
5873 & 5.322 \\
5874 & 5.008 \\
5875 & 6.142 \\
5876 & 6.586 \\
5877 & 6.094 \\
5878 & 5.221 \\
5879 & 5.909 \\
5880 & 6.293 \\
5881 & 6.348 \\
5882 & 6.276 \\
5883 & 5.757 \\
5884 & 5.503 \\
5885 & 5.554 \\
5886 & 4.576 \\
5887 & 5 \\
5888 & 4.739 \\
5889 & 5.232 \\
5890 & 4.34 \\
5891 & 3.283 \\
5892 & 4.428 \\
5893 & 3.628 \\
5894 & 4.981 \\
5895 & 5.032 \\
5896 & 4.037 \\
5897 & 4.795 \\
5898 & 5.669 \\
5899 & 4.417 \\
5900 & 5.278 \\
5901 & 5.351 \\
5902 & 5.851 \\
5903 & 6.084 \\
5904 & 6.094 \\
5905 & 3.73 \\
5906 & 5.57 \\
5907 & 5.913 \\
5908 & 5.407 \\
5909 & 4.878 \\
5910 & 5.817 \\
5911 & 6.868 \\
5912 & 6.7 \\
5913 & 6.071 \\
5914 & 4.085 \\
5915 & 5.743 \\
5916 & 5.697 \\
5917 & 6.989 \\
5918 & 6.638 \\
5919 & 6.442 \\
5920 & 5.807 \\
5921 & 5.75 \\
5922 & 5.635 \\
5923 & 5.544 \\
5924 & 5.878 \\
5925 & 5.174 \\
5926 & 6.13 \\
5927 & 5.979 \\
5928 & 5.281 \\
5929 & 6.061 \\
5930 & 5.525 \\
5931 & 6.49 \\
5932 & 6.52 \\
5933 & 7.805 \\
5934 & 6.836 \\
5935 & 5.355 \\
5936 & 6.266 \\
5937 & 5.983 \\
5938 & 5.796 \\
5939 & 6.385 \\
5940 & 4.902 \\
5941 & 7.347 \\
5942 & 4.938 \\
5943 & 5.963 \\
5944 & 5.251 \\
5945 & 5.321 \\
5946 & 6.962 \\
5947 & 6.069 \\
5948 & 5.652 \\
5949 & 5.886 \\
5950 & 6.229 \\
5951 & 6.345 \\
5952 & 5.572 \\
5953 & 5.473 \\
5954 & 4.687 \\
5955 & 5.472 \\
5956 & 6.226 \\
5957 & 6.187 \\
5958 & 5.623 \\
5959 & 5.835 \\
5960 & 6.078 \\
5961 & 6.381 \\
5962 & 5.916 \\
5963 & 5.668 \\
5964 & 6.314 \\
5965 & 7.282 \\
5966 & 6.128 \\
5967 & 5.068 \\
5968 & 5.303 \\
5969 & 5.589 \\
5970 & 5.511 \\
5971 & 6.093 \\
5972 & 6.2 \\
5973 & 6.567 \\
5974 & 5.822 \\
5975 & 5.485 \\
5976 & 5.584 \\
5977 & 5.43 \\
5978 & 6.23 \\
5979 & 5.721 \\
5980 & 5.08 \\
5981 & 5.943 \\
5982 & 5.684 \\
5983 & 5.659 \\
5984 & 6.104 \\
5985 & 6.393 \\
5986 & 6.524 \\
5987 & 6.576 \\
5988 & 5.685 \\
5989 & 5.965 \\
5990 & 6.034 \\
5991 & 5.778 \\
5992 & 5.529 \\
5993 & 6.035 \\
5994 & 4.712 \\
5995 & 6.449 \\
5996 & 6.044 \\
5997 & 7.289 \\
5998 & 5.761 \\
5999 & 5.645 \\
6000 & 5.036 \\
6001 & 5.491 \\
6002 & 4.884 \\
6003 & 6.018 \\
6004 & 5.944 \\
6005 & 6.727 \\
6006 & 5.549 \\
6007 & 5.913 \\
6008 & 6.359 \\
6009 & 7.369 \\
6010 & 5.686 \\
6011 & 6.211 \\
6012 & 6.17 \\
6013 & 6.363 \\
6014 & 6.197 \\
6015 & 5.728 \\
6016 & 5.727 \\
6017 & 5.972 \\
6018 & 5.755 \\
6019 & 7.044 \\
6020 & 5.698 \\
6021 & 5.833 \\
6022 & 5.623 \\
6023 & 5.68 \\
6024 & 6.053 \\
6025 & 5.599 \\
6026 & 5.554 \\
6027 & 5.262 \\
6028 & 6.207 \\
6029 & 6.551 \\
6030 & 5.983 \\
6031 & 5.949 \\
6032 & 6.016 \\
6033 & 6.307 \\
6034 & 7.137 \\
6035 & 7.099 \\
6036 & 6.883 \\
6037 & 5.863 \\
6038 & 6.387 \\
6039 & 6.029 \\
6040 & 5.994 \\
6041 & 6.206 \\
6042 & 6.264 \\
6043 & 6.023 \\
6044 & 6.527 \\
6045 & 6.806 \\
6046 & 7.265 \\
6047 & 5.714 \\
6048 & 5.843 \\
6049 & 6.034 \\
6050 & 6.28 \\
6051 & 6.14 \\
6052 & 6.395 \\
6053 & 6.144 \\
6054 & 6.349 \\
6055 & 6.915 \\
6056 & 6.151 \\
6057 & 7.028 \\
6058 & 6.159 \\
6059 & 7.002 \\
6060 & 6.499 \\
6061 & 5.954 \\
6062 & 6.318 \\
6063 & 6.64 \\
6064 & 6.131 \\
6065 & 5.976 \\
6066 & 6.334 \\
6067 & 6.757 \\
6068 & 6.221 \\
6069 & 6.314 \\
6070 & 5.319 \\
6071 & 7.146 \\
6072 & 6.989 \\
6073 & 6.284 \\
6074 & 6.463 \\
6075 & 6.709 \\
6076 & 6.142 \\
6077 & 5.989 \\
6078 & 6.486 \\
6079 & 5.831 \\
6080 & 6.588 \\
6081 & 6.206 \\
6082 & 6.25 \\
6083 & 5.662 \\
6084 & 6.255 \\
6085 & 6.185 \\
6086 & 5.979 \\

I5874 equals 2.2 Ang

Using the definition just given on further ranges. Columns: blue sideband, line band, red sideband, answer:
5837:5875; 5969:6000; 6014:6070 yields 1.08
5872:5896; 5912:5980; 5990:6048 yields -3.42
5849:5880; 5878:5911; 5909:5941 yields 4.09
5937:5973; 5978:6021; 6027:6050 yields 1.00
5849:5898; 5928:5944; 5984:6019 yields -0.89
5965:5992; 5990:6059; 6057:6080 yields 0.15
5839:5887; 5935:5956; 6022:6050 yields 0.64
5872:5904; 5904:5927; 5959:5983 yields -1.21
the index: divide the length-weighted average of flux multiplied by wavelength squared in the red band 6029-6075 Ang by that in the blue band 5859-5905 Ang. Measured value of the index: 1.25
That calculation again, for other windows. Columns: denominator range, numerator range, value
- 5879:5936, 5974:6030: 1.10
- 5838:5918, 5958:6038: 1.11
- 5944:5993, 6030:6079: 1.11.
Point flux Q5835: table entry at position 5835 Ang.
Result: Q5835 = 5.296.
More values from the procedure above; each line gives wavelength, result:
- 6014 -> 6.197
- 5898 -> 5.669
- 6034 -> 7.137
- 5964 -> 6.314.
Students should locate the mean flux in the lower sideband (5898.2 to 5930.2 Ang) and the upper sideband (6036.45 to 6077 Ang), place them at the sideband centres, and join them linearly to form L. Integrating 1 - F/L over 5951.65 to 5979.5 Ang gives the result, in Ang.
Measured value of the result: 0.43 Ang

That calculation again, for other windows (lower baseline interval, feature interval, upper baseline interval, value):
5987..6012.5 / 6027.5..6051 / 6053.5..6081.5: -0.43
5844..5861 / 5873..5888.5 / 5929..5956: 0.65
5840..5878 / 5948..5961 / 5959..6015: 0.24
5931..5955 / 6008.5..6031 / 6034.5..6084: 0.75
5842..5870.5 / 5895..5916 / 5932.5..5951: 1.96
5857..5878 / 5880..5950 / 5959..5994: 2.31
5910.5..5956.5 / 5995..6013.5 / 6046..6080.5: 0.39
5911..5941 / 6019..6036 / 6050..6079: 0.53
